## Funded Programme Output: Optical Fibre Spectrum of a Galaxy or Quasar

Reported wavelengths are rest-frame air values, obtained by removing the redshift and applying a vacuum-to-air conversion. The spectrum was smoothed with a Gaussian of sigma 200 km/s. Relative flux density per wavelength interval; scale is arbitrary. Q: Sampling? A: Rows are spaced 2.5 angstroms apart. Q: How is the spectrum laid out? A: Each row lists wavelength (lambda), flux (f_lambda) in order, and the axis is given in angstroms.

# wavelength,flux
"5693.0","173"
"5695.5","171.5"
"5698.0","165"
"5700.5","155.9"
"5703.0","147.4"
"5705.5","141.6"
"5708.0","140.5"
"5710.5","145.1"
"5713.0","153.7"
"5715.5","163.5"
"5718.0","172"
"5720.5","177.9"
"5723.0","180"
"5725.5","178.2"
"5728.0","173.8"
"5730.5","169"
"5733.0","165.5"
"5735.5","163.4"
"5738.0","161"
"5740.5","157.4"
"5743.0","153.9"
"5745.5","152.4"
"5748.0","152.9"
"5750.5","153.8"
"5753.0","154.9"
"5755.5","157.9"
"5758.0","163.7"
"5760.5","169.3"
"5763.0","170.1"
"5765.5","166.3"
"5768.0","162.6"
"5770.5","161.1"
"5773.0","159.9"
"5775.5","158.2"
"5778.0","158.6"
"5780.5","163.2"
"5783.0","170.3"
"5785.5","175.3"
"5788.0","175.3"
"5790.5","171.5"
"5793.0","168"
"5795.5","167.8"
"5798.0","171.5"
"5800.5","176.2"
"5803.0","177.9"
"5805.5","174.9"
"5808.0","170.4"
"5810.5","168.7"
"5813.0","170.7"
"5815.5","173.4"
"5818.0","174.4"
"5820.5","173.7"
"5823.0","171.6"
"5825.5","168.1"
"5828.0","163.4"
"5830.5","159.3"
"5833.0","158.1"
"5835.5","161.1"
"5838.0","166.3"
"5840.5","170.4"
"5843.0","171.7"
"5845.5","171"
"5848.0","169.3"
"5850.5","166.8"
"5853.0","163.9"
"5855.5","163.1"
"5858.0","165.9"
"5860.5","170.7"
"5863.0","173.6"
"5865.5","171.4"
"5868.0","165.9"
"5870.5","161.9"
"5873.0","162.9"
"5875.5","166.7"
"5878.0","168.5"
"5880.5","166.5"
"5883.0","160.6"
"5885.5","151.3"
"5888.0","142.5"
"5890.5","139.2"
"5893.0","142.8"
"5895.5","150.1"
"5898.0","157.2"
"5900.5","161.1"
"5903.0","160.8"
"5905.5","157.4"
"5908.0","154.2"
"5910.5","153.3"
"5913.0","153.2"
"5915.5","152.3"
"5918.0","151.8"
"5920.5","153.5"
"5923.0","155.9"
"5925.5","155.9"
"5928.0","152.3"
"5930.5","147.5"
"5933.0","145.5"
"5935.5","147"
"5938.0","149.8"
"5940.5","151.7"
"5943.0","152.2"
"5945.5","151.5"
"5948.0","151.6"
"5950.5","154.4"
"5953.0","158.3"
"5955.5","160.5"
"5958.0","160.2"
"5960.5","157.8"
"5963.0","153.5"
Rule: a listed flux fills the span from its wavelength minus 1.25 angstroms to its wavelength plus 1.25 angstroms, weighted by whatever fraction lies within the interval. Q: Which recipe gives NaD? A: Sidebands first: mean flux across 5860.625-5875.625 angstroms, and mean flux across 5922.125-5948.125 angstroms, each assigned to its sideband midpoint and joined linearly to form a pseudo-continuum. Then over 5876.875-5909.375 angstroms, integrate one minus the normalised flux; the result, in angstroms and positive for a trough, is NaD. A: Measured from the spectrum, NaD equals 1.3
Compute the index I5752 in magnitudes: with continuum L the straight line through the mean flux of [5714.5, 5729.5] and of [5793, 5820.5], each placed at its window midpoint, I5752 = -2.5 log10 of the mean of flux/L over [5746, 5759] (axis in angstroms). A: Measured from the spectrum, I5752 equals 0.11 mag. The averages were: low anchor 174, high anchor 172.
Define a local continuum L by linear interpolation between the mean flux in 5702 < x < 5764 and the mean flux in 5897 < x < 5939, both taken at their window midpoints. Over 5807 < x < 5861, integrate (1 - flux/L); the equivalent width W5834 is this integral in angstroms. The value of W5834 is -3.78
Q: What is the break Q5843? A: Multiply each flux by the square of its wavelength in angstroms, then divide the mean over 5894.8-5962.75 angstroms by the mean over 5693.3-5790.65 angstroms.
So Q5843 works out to 1.01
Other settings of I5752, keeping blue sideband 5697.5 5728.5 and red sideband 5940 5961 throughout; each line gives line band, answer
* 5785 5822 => -0.091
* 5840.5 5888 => -0.056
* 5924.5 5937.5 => 0.045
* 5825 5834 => -0.025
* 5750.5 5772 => -0.020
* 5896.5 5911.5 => -0.006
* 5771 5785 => -0.023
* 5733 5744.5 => 0.004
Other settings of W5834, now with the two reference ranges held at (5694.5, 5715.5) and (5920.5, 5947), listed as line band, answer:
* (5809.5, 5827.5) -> -2.3 angstroms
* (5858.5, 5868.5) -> -1.2 angstroms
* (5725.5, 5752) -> -1.5 angstroms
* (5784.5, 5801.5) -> -2.2 angstroms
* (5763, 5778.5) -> -1.0 angstroms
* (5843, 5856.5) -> -1.4 angstroms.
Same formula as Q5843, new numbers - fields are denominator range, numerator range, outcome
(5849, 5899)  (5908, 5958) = 0.97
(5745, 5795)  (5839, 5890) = 1.04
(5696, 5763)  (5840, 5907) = 1.06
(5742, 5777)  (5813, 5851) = 1.08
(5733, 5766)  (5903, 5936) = 1.01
